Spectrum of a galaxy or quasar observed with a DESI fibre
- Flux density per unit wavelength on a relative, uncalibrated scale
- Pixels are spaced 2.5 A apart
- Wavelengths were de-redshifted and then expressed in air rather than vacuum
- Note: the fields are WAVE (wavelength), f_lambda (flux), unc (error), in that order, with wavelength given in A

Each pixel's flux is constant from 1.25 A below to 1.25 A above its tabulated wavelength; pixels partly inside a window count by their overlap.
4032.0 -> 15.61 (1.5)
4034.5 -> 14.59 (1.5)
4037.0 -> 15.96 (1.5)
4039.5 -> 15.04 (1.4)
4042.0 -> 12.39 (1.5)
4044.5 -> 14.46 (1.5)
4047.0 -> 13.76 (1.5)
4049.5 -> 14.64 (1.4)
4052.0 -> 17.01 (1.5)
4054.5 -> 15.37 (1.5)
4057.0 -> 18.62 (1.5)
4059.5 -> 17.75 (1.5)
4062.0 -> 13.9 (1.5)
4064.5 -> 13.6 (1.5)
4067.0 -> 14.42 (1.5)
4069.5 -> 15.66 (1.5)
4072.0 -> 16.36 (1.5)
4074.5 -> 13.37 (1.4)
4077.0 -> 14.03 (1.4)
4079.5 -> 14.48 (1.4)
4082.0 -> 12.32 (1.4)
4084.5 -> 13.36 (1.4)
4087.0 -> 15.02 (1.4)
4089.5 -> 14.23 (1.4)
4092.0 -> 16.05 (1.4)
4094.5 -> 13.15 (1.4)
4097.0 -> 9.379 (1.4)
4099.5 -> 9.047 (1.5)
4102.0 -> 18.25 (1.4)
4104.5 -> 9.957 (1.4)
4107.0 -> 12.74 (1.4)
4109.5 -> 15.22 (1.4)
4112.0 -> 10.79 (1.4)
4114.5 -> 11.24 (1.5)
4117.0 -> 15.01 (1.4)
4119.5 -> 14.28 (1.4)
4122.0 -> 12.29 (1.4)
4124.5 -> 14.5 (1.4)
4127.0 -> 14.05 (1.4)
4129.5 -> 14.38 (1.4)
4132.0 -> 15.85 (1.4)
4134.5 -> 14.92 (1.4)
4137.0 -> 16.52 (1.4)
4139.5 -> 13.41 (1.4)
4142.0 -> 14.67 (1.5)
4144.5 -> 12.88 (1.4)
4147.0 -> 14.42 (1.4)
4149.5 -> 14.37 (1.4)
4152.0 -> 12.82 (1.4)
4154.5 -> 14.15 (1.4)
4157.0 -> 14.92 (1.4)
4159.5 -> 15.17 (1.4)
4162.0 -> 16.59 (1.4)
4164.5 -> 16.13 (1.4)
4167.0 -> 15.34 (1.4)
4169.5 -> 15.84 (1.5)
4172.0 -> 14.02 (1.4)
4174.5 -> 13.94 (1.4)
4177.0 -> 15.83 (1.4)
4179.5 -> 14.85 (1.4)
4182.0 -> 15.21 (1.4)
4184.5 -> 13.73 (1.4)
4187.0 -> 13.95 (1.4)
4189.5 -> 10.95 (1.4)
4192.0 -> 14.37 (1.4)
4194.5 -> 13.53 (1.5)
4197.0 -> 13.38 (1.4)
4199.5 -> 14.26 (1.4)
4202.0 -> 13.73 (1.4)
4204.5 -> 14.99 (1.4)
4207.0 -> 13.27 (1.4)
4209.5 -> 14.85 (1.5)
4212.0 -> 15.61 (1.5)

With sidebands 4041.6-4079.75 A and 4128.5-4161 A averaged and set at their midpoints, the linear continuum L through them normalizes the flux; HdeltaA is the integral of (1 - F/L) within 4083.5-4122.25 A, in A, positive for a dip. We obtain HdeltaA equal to 4.3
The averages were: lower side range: 15.1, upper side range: 14.5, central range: 13.1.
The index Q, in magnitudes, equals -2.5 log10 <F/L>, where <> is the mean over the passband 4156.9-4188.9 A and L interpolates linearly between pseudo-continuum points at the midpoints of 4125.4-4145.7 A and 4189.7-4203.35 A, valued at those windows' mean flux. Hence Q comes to -0.07 mag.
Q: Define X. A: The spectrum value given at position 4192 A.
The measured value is 14.37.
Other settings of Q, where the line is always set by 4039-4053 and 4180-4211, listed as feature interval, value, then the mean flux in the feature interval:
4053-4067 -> -0.095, 15.7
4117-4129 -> 0.018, 13.9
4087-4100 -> 0.118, 12.8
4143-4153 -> 0.032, 13.7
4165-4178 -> -0.079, 15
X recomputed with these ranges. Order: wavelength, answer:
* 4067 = 14.42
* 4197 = 13.38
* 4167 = 15.34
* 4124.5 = 14.5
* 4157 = 14.92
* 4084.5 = 13.36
